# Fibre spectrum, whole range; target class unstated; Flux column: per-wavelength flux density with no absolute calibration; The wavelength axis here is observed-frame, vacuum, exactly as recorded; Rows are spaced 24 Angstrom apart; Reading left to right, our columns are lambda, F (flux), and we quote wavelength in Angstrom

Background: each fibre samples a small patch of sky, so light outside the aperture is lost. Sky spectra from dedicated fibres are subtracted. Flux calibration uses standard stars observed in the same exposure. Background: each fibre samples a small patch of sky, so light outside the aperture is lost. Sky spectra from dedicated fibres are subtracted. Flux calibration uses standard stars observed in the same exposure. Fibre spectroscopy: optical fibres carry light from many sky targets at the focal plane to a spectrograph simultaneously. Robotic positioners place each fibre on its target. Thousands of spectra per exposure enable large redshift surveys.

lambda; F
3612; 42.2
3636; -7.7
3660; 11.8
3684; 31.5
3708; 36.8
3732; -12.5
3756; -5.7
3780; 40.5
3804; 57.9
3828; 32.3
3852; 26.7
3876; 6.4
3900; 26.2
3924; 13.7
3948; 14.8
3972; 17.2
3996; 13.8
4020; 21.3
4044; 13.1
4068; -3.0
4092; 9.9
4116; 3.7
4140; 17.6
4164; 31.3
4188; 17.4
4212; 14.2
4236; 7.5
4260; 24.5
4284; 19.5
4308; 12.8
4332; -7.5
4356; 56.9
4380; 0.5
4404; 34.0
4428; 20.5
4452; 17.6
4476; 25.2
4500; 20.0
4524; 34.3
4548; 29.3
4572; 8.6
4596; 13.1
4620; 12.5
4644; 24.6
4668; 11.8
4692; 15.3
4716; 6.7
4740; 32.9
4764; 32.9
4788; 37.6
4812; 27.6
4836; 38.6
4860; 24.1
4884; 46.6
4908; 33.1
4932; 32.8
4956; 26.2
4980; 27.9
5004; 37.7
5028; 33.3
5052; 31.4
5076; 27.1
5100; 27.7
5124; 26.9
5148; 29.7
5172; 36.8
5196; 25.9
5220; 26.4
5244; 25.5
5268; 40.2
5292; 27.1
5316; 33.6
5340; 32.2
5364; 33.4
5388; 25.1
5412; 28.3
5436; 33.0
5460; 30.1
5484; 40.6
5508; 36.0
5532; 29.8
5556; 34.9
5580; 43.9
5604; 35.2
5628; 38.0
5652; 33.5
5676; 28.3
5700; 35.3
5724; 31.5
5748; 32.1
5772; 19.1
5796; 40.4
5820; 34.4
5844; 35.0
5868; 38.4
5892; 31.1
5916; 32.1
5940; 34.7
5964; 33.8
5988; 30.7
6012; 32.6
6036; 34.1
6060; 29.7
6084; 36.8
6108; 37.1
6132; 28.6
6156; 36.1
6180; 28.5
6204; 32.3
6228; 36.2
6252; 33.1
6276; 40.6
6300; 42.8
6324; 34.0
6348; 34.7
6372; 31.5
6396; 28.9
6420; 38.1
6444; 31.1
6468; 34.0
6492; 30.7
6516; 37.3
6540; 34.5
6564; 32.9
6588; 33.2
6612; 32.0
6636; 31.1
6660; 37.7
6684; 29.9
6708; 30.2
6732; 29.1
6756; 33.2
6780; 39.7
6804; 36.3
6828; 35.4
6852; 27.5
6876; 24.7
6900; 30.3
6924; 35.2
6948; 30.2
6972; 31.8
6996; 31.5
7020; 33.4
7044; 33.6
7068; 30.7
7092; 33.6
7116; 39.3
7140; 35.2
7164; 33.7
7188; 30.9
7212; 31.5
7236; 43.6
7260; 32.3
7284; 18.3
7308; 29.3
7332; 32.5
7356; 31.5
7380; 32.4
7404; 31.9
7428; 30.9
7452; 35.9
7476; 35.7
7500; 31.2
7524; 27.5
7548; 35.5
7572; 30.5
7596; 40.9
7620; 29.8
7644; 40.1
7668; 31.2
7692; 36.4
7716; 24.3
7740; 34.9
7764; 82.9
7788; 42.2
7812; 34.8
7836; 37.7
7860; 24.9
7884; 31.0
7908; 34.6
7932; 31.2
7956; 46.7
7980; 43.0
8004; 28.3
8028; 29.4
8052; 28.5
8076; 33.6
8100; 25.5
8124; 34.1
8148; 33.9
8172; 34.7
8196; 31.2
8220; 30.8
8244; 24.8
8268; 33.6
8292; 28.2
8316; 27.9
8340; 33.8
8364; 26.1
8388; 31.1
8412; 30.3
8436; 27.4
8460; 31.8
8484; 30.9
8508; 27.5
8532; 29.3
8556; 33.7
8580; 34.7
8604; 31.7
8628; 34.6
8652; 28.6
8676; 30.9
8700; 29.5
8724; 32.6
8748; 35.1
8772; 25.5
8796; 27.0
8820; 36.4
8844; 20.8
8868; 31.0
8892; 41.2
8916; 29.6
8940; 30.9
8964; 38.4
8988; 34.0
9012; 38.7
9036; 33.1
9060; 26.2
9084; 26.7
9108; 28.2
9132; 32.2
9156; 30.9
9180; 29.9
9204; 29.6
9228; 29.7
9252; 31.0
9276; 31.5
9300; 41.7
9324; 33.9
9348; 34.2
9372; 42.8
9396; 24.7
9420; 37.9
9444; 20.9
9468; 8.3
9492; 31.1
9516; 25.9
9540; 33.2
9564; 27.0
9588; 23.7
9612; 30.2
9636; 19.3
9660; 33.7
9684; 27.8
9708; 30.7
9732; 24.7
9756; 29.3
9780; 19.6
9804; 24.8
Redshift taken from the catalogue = 0.18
